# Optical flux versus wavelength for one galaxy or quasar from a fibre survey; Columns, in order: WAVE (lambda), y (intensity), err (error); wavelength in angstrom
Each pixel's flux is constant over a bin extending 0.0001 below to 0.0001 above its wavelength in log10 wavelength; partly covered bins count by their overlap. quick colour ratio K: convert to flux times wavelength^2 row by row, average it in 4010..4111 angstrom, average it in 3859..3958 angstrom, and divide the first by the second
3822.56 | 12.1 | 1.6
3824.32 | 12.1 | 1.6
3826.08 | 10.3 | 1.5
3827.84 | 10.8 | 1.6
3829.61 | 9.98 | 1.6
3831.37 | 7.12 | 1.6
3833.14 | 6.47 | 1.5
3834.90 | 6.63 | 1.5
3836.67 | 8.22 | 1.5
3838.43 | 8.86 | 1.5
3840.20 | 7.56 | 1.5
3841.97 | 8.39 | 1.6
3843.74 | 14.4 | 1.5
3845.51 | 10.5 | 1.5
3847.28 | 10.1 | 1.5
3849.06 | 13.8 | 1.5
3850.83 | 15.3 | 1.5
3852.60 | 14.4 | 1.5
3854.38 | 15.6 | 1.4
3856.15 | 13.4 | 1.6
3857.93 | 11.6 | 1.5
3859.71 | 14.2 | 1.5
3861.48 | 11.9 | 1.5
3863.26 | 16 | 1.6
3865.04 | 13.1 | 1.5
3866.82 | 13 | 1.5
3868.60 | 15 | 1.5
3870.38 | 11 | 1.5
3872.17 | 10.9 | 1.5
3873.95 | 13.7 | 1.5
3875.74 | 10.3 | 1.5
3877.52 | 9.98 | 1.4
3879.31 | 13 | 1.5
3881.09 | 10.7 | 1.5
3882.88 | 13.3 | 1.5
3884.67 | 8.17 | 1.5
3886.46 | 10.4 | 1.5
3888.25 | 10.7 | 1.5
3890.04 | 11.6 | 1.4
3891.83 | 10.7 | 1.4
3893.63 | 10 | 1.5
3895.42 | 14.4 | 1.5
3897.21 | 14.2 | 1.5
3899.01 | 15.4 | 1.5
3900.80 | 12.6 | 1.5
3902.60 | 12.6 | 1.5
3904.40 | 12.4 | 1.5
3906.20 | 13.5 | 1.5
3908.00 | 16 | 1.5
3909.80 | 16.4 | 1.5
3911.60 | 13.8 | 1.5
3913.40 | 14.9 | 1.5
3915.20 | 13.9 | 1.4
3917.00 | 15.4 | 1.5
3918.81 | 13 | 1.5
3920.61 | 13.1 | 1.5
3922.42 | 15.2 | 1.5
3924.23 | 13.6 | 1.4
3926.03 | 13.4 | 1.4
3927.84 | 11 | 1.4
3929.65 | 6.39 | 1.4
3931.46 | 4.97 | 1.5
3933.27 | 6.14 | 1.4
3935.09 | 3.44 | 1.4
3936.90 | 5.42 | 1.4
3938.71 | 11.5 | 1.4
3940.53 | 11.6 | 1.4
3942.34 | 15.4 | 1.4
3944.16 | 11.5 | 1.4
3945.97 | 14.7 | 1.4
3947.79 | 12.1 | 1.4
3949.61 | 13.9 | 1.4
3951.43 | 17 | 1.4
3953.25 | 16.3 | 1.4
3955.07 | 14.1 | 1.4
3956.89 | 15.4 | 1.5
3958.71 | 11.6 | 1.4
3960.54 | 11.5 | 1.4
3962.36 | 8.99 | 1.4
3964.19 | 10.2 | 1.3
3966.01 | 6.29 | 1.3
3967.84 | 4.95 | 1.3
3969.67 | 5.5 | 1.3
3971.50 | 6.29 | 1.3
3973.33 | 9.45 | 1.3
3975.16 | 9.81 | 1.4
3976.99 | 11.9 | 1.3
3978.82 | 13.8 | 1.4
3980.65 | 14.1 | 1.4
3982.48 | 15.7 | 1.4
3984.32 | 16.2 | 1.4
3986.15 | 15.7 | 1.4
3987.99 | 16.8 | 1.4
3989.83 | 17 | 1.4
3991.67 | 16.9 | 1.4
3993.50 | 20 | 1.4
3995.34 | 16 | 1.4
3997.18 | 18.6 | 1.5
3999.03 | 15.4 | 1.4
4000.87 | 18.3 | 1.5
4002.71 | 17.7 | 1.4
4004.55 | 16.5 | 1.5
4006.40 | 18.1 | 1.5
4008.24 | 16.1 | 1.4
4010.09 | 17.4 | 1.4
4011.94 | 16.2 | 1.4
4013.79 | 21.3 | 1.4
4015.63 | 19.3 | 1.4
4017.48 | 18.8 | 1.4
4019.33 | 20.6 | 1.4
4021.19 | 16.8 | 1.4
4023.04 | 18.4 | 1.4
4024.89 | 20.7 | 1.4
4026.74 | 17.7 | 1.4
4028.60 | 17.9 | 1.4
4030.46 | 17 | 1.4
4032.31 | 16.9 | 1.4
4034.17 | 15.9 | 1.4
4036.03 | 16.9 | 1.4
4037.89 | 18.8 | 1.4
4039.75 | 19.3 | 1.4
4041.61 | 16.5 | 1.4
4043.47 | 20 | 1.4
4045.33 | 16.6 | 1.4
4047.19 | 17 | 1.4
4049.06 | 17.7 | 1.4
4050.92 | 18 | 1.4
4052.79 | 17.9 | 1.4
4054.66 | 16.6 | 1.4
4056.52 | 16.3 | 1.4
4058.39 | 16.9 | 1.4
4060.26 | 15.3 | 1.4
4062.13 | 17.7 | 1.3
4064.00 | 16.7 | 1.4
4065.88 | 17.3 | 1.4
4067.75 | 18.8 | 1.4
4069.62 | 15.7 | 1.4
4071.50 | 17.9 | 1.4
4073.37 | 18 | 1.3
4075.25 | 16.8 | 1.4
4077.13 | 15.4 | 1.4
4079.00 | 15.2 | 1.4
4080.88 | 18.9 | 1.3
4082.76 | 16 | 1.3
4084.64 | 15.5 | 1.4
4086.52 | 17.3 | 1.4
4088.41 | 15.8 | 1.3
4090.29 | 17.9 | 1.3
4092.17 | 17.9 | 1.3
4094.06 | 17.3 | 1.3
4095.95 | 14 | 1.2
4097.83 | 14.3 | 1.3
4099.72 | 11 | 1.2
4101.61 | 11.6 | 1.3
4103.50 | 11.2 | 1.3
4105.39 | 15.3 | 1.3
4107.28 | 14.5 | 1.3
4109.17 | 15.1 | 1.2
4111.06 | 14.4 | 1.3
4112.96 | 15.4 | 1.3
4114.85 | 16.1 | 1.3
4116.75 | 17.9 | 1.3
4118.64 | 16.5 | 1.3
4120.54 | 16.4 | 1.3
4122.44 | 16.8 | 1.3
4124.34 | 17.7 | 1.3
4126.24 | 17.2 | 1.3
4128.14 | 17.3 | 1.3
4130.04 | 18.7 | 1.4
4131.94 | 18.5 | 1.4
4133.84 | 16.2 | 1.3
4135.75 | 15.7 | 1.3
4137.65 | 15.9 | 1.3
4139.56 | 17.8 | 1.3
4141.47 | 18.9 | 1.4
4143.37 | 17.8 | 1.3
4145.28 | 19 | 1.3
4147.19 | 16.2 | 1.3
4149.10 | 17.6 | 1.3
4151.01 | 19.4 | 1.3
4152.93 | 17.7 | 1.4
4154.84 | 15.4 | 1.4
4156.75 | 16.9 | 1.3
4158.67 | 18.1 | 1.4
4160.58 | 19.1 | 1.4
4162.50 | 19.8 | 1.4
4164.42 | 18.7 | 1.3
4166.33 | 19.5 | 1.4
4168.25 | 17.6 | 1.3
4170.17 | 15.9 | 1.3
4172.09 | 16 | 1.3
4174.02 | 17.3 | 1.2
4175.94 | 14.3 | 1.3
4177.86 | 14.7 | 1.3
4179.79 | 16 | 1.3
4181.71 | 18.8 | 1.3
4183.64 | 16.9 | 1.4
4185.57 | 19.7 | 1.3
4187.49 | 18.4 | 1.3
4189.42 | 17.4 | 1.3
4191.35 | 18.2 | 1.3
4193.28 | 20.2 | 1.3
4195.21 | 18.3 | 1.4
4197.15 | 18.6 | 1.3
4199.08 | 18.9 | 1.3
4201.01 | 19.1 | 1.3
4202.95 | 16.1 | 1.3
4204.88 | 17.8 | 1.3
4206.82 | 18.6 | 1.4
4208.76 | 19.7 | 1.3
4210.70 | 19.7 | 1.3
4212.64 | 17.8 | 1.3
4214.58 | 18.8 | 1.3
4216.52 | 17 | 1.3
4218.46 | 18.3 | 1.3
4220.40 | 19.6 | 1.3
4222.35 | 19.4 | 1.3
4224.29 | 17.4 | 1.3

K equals 1.46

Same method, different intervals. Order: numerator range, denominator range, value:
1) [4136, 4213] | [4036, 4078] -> 1.09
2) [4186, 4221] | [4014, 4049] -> 1.11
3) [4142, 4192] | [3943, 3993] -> 1.54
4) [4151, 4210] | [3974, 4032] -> 1.15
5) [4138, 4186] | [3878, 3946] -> 1.67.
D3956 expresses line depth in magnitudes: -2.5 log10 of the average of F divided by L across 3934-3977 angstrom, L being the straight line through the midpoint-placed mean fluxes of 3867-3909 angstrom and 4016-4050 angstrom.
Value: 0.35 mag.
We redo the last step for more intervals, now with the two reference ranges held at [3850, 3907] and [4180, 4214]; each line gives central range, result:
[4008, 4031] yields -0.210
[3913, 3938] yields 0.253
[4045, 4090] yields -0.056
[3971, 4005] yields -0.039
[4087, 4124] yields 0.099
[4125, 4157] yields -0.002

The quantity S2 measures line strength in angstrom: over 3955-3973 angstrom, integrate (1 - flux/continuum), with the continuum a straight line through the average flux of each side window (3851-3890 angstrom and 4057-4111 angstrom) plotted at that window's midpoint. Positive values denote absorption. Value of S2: 6.0 angstrom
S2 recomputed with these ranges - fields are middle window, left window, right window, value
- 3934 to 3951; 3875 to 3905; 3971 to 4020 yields 3.43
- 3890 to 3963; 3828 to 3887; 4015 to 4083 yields 6.10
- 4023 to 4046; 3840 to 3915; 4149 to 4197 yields -3.84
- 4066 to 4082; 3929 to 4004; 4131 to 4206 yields -1.96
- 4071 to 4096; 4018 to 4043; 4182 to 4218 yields 1.85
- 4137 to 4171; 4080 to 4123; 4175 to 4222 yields -1.99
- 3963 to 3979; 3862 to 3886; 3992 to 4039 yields 7.60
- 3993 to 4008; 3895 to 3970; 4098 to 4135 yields -4.58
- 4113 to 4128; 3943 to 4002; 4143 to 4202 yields -0.21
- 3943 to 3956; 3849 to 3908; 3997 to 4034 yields 0.97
